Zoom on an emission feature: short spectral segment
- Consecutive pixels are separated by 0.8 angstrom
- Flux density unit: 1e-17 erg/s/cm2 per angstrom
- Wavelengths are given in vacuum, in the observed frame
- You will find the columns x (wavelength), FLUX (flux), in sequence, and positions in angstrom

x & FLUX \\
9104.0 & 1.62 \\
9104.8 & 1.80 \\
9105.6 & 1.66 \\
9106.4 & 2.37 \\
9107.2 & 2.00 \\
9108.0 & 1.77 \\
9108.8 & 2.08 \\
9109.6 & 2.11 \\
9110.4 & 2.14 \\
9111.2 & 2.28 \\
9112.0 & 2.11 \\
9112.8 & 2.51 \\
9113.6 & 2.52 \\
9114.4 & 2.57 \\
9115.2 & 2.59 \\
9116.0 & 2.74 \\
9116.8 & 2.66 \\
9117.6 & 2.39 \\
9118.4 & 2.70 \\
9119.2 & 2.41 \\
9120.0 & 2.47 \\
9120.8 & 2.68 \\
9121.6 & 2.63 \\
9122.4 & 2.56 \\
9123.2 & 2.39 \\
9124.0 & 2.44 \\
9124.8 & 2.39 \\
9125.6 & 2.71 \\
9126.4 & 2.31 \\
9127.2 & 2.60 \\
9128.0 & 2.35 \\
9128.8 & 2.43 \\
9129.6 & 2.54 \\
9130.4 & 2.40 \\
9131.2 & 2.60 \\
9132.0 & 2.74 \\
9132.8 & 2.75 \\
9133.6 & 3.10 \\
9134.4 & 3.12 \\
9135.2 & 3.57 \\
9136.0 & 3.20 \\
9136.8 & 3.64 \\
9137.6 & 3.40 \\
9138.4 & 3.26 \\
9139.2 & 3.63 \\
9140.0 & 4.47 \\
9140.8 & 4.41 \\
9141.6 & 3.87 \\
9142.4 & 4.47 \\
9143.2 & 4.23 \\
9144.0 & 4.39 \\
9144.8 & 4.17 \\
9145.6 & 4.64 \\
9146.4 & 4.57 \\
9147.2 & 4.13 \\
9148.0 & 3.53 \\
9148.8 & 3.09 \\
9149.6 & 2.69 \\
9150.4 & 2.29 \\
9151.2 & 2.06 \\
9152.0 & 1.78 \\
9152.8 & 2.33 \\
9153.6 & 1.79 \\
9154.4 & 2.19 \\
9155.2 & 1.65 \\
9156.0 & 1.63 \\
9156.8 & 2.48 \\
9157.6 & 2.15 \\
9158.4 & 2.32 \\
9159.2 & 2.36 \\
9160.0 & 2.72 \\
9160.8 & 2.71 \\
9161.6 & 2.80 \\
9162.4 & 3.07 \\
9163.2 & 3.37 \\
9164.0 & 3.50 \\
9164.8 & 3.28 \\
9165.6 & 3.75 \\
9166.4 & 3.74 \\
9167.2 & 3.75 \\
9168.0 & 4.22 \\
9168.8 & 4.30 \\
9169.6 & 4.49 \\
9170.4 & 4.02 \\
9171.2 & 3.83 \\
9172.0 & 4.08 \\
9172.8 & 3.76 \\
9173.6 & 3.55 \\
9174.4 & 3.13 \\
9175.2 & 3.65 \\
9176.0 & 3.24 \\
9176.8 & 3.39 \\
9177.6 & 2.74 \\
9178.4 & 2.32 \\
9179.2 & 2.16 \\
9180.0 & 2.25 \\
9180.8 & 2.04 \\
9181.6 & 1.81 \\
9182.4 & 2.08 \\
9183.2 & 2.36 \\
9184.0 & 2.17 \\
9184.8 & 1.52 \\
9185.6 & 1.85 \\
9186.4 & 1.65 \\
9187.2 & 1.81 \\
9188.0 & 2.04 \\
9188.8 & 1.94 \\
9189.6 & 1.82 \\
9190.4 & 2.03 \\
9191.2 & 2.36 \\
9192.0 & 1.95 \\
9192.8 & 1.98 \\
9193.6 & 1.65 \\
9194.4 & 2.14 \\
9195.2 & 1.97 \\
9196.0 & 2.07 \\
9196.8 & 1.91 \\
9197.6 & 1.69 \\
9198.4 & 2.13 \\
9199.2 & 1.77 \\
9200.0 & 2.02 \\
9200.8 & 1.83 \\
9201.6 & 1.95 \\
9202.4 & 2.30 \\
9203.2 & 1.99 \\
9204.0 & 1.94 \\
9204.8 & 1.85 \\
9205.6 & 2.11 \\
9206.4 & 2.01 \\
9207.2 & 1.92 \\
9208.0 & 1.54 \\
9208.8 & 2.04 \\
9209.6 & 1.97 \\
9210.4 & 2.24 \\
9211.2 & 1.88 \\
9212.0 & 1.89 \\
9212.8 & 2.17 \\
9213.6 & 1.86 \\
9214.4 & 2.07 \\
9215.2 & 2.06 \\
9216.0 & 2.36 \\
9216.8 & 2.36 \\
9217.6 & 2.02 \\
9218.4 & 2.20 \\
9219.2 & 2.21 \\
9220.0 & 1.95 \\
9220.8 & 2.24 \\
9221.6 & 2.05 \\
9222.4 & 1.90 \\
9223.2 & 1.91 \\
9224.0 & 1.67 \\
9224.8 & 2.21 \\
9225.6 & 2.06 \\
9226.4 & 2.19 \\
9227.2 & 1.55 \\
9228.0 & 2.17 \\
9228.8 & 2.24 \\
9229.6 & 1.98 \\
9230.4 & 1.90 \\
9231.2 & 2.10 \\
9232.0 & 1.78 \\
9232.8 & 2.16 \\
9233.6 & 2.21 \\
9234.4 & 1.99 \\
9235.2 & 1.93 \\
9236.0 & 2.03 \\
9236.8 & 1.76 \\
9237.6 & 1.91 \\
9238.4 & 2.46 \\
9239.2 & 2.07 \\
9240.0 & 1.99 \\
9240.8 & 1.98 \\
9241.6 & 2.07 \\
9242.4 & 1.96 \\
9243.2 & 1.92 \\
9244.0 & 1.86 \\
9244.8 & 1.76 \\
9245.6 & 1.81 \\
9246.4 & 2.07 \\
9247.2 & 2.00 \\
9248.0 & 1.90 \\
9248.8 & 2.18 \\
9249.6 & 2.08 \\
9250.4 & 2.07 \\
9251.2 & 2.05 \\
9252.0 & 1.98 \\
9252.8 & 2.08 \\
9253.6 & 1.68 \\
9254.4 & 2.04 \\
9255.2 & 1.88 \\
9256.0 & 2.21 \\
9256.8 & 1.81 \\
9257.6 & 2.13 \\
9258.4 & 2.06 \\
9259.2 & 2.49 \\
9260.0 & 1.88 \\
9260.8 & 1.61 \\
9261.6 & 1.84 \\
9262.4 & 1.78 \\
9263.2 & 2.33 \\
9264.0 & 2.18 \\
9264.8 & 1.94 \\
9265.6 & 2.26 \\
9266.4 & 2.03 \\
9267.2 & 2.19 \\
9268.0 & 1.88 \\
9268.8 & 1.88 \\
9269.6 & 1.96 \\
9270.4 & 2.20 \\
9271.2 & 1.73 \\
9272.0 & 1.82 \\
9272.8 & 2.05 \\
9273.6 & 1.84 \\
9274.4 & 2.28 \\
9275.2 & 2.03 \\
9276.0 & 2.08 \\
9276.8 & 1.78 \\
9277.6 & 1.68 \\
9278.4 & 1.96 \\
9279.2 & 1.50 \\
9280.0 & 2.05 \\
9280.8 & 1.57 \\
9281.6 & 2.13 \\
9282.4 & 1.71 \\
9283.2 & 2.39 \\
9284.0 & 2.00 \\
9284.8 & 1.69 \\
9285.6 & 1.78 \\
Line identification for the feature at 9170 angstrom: [N II] 6583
